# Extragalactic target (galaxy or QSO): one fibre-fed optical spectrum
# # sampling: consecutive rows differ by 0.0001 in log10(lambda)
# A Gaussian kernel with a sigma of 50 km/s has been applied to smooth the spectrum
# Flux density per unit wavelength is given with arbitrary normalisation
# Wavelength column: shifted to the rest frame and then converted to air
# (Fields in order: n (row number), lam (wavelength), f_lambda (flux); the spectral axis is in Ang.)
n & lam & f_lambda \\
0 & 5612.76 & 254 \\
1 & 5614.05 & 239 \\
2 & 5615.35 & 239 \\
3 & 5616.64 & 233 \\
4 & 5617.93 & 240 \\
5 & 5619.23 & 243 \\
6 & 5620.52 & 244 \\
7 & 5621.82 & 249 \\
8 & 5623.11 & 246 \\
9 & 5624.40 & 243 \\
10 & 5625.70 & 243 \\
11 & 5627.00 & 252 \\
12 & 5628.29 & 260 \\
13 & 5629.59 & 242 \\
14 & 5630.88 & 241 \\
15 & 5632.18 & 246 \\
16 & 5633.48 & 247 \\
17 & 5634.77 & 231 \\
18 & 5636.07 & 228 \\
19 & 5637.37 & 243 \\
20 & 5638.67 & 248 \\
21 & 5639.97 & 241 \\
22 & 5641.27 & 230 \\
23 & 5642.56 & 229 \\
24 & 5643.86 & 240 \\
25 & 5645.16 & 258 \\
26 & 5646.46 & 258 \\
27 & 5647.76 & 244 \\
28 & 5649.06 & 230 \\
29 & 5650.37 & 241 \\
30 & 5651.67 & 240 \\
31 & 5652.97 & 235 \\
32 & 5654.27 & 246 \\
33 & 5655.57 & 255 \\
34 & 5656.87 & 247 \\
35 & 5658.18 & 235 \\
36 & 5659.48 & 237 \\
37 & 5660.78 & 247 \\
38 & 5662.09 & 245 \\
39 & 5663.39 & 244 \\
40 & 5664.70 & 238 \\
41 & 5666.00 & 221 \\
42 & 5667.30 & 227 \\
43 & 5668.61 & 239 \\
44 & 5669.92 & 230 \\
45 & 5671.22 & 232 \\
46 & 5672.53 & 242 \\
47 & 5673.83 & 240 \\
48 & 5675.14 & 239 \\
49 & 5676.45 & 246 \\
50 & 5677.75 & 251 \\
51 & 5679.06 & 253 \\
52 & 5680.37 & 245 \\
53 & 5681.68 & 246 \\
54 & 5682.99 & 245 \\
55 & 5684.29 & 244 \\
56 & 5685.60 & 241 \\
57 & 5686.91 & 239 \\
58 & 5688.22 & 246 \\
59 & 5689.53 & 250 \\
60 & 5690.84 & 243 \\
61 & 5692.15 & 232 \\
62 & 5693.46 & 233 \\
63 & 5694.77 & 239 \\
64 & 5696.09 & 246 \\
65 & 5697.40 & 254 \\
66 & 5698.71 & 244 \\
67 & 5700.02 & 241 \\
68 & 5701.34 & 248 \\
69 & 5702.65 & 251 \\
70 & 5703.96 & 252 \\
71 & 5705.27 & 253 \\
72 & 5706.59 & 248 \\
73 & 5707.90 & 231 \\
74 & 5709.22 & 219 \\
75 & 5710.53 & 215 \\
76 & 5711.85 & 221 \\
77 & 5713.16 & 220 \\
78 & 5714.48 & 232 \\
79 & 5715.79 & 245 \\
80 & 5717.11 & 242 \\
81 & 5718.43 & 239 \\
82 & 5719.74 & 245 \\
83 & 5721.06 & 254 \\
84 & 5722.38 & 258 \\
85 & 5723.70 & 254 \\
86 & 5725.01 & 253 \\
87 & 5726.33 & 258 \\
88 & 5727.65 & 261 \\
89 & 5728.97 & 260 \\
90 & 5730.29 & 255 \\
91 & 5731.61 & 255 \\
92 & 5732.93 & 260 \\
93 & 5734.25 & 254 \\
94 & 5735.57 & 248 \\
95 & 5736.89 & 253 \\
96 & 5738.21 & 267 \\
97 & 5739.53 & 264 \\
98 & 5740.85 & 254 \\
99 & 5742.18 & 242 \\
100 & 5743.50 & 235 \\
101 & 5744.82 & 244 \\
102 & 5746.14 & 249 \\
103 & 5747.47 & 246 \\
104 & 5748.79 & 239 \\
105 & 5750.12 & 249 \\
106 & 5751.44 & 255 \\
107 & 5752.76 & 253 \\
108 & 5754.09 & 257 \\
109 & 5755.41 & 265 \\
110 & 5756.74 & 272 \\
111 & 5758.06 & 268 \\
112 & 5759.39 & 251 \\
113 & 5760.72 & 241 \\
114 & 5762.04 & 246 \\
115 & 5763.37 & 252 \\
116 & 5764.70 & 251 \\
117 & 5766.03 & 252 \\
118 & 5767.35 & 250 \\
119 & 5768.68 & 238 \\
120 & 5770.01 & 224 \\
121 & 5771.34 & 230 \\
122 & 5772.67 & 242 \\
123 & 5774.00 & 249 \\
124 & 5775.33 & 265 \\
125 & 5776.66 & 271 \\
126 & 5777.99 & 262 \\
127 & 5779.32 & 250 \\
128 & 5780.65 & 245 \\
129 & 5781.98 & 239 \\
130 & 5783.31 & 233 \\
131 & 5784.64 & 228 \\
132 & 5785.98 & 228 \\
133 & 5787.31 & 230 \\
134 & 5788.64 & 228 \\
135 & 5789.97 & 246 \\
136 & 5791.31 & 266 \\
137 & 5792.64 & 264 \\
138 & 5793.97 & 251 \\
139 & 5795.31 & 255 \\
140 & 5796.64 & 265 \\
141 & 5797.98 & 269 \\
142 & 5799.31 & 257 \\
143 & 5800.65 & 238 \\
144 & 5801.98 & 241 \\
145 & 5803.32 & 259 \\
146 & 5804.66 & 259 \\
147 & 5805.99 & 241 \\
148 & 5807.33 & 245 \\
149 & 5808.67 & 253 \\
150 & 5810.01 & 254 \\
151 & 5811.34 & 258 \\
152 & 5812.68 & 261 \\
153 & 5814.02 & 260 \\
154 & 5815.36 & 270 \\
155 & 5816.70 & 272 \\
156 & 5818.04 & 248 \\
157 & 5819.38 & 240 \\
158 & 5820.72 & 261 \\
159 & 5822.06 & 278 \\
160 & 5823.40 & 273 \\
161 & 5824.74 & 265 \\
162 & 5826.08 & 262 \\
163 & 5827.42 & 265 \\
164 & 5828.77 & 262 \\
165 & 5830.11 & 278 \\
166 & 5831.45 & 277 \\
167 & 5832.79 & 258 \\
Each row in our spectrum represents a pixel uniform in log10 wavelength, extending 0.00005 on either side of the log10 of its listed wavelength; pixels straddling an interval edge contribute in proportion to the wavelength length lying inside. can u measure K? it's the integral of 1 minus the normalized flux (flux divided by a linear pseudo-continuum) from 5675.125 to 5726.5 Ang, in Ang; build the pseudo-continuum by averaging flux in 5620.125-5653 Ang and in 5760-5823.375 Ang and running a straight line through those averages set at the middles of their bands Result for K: 0.67 Ang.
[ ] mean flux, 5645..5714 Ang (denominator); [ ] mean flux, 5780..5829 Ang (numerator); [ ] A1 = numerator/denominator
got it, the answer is 1.05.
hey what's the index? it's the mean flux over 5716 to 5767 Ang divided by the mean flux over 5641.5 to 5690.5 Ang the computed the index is 1.04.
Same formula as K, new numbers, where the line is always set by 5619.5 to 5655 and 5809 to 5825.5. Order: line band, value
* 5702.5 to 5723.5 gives 0.97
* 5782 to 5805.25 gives 1.02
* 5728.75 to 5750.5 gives 0.19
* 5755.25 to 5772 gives 0.47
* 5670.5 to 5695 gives 0.51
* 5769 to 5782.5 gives 0.51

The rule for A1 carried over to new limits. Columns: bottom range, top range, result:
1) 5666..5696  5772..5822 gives 1.05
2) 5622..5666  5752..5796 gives 1.03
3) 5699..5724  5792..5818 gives 1.07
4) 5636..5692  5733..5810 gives 1.03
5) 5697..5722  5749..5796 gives 1.04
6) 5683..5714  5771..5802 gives 1.04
